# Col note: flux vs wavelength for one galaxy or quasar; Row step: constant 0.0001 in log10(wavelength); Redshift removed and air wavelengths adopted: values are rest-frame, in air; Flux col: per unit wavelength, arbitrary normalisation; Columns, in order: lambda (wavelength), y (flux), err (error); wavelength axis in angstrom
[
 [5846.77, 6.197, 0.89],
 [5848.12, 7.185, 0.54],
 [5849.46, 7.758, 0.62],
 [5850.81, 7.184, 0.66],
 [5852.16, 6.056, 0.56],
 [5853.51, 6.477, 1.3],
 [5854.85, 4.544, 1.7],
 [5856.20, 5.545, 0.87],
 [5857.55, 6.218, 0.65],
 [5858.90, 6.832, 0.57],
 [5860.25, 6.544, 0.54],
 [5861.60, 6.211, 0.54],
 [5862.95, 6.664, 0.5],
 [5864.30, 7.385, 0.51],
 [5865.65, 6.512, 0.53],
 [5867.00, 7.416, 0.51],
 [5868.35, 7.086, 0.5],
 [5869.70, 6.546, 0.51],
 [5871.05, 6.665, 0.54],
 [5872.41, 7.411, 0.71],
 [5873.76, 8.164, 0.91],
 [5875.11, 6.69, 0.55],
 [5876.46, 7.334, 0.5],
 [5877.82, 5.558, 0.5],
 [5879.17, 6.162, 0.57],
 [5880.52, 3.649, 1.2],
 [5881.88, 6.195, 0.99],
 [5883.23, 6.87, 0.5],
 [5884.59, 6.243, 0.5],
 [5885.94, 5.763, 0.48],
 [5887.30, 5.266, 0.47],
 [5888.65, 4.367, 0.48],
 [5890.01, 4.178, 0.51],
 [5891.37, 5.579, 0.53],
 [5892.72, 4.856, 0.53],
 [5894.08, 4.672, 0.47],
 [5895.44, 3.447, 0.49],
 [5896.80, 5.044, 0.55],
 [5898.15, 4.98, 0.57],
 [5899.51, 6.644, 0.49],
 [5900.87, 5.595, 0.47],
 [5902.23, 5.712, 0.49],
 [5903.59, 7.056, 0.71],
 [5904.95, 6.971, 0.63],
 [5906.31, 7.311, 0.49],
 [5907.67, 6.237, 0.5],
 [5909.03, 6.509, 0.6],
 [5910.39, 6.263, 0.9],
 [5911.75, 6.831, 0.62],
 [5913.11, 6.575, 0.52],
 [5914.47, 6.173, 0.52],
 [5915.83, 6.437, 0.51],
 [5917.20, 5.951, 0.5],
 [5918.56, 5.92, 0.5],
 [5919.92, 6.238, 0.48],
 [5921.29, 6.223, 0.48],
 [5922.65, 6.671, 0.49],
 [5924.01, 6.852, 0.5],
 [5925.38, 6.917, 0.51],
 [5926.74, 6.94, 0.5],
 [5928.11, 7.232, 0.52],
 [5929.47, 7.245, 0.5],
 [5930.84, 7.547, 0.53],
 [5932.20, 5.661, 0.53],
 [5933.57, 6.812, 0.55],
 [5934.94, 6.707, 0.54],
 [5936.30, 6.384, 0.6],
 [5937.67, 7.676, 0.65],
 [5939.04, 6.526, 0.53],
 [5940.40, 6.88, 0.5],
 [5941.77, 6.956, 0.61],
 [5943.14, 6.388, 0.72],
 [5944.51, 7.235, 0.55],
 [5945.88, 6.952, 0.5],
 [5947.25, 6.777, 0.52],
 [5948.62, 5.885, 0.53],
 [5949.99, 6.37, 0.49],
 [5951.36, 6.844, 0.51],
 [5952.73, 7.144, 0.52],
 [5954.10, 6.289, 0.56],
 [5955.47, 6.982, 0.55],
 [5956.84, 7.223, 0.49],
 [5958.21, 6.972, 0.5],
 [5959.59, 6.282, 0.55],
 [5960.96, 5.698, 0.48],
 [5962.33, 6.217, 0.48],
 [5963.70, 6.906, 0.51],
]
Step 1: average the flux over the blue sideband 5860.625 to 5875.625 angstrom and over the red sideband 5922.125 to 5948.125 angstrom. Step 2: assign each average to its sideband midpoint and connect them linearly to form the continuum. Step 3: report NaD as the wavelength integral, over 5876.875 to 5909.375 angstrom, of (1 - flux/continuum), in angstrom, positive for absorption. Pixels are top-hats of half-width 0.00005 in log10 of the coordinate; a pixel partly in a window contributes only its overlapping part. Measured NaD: 6.1 angstrom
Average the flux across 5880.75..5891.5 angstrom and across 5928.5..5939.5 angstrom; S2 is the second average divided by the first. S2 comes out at 1.25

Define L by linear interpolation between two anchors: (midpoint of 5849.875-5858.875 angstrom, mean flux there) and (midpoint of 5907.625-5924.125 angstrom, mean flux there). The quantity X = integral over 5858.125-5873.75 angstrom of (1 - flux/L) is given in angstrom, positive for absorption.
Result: -1.9 angstrom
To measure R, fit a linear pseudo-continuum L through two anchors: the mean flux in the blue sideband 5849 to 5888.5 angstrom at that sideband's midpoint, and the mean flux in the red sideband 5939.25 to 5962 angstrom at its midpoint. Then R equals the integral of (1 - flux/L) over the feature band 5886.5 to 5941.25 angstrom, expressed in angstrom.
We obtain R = 3.2 angstrom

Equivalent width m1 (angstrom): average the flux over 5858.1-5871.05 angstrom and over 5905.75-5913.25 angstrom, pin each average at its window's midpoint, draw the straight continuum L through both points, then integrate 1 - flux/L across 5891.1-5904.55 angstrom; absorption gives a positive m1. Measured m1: 2.6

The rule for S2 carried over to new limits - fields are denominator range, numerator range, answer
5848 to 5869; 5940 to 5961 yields 1.02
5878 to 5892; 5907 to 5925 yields 1.18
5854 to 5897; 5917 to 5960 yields 1.12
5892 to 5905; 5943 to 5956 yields 1.23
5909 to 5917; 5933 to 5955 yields 1.05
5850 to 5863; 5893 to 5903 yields 0.83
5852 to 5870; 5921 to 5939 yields 1.06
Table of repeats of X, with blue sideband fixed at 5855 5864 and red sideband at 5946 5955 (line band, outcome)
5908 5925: 0.20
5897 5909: 0.28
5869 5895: 1.90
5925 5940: -0.81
